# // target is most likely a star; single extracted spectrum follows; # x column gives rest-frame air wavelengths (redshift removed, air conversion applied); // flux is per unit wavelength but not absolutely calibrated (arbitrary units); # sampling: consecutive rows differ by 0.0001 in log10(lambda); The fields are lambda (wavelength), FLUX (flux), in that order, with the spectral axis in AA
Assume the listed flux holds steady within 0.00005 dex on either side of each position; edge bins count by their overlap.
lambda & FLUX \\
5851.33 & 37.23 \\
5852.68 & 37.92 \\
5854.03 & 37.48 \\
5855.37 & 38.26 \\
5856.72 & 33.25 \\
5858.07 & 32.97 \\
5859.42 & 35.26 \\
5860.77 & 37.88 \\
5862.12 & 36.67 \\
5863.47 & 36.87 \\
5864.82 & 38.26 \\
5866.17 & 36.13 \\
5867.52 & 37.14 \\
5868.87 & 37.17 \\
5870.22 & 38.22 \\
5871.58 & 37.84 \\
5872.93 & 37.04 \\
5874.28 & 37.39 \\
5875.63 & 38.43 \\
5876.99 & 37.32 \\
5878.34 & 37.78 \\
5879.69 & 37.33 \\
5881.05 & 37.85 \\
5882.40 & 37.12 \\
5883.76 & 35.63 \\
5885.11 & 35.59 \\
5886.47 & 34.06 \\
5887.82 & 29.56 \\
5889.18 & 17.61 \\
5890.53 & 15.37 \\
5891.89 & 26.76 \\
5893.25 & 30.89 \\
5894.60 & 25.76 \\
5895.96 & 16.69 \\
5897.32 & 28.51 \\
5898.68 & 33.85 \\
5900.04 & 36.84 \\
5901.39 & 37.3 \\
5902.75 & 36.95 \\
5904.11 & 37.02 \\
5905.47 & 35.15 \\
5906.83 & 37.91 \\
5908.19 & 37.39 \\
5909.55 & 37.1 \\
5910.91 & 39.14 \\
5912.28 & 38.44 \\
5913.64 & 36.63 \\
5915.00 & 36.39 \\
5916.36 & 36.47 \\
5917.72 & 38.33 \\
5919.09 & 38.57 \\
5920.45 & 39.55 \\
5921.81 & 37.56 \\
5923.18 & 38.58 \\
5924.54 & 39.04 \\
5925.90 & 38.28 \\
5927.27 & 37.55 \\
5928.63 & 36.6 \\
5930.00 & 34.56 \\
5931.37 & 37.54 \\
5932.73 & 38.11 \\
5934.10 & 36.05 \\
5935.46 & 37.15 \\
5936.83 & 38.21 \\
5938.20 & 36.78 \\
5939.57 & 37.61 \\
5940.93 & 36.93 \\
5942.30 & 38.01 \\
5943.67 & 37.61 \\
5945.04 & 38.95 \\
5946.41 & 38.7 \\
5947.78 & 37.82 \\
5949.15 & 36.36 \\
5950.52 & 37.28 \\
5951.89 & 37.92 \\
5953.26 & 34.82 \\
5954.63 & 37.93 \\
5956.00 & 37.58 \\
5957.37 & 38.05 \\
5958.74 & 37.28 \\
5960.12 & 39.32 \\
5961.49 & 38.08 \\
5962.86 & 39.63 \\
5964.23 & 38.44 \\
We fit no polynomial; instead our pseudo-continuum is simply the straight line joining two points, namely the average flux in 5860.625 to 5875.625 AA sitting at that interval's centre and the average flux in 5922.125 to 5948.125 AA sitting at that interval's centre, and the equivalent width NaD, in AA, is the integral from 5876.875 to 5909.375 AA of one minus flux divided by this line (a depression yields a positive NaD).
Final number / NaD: 4.4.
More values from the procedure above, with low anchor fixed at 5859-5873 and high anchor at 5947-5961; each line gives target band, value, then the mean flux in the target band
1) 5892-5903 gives 2.0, 30.4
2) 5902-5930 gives -0.2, 37.6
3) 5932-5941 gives 0.0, 37.3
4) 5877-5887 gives 0.2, 36.6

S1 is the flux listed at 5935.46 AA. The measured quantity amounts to 37.15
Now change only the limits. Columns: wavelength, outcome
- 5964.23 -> 38.44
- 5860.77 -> 37.88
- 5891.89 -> 26.76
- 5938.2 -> 36.78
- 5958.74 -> 37.28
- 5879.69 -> 37.33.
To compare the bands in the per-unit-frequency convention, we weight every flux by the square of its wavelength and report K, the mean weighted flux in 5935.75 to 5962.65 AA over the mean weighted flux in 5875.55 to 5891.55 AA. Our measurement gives 1.19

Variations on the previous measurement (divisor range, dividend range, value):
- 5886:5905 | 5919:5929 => 1.33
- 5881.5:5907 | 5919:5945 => 1.23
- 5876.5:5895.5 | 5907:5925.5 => 1.23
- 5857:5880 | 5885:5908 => 0.83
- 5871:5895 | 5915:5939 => 1.16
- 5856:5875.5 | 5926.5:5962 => 1.05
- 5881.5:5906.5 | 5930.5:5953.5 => 1.24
